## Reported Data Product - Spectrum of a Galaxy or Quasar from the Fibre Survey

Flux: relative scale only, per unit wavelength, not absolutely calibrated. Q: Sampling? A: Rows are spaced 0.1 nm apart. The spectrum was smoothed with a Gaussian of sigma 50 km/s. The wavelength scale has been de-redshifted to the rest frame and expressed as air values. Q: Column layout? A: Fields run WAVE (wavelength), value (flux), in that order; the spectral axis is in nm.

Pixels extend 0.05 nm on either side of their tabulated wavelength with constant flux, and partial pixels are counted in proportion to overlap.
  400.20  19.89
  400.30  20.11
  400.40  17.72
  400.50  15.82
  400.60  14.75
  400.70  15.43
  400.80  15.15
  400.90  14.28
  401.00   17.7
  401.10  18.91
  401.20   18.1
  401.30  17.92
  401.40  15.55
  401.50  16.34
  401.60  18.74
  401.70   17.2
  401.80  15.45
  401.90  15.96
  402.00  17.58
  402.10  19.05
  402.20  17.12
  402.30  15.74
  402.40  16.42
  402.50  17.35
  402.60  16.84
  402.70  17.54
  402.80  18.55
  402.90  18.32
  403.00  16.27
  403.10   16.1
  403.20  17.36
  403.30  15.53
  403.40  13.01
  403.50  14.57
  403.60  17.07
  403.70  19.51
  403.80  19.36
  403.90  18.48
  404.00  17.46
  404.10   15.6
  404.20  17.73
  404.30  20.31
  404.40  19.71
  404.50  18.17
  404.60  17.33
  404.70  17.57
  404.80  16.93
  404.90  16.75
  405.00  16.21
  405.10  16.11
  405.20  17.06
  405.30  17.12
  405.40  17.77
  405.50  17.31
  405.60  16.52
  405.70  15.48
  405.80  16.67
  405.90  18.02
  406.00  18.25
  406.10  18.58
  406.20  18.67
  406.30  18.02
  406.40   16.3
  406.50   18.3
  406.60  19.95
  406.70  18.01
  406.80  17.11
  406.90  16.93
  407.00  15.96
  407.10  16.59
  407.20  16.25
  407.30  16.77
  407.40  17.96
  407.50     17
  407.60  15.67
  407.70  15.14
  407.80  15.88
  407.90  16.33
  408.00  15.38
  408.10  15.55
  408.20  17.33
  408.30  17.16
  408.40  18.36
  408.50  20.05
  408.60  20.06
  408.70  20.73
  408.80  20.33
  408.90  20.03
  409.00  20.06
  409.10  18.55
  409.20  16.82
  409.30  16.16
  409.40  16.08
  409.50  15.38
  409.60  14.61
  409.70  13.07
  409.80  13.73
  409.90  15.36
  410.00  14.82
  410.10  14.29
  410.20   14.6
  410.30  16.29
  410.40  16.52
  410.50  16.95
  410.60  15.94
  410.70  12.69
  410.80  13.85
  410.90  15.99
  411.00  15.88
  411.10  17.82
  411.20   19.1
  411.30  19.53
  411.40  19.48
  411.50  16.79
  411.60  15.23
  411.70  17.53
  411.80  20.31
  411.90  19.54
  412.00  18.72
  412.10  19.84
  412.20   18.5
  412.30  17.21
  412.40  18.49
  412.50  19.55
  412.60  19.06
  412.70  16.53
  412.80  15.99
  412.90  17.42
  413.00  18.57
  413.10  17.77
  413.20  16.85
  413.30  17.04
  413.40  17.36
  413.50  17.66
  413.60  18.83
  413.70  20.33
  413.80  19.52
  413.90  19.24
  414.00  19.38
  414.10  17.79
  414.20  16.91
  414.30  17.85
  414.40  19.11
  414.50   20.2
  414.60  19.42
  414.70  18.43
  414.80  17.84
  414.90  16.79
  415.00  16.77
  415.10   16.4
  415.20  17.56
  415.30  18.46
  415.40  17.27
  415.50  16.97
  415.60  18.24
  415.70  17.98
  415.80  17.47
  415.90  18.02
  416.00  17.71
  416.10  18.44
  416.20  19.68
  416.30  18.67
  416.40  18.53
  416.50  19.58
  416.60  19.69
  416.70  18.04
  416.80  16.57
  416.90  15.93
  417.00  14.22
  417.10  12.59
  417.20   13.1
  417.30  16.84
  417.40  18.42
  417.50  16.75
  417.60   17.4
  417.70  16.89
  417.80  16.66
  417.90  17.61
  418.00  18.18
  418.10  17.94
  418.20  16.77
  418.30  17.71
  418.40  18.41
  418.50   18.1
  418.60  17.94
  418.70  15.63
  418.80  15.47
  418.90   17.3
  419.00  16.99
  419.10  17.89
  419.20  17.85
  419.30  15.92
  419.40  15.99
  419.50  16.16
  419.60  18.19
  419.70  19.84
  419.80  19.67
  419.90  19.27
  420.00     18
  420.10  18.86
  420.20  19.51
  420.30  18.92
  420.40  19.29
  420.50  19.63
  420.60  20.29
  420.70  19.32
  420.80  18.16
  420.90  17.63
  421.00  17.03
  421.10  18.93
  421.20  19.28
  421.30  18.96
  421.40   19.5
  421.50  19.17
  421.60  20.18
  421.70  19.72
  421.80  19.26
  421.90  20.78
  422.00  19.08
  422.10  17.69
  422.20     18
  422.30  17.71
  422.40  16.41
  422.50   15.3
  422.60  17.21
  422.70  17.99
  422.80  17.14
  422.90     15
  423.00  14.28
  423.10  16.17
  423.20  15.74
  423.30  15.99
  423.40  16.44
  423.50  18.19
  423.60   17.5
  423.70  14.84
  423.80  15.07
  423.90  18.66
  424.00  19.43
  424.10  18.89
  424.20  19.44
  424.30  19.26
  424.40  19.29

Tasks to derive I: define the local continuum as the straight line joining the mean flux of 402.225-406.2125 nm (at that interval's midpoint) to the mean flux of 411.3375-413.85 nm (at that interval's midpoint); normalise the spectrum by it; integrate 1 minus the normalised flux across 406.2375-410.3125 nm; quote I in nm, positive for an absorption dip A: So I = 0.18 nm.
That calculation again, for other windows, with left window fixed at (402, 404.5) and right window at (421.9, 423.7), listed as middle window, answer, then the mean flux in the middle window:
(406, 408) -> 0.01 nm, 17.1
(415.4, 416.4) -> -0.06 nm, 18.1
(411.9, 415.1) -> -0.21 nm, 18.2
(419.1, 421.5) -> -0.23 nm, 18.5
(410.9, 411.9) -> -0.05 nm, 17.9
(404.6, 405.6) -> 0.02 nm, 17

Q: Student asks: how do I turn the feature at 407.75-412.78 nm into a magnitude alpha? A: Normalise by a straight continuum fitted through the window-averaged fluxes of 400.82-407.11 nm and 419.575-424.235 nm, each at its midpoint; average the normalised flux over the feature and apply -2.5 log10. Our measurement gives 0.02 mag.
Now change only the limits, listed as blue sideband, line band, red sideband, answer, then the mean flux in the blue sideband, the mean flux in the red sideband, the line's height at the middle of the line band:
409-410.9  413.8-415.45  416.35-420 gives -0.105 mag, 15.5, 17.2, 16.5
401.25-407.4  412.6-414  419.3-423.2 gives -0.017 mag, 17.2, 18.2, 17.7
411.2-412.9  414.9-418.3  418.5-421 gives 0.051 mag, 18.3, 18.1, 18.1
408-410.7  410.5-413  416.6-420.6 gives -0.038 mag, 16.8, 17.4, 16.9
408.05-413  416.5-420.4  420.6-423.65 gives 0.018 mag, 17.2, 17.8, 17.6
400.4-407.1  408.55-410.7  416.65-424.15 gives 0.045 mag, 17.1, 17.6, 17.3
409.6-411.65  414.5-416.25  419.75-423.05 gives -0.058 mag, 15.9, 18.4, 17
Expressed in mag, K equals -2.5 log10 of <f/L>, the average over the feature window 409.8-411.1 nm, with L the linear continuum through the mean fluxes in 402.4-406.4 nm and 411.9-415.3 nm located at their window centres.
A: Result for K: 0.17 mag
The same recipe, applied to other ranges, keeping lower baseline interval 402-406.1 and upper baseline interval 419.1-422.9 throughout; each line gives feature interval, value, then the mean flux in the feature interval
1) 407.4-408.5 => 0.06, 16.6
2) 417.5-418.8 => 0.05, 17.3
